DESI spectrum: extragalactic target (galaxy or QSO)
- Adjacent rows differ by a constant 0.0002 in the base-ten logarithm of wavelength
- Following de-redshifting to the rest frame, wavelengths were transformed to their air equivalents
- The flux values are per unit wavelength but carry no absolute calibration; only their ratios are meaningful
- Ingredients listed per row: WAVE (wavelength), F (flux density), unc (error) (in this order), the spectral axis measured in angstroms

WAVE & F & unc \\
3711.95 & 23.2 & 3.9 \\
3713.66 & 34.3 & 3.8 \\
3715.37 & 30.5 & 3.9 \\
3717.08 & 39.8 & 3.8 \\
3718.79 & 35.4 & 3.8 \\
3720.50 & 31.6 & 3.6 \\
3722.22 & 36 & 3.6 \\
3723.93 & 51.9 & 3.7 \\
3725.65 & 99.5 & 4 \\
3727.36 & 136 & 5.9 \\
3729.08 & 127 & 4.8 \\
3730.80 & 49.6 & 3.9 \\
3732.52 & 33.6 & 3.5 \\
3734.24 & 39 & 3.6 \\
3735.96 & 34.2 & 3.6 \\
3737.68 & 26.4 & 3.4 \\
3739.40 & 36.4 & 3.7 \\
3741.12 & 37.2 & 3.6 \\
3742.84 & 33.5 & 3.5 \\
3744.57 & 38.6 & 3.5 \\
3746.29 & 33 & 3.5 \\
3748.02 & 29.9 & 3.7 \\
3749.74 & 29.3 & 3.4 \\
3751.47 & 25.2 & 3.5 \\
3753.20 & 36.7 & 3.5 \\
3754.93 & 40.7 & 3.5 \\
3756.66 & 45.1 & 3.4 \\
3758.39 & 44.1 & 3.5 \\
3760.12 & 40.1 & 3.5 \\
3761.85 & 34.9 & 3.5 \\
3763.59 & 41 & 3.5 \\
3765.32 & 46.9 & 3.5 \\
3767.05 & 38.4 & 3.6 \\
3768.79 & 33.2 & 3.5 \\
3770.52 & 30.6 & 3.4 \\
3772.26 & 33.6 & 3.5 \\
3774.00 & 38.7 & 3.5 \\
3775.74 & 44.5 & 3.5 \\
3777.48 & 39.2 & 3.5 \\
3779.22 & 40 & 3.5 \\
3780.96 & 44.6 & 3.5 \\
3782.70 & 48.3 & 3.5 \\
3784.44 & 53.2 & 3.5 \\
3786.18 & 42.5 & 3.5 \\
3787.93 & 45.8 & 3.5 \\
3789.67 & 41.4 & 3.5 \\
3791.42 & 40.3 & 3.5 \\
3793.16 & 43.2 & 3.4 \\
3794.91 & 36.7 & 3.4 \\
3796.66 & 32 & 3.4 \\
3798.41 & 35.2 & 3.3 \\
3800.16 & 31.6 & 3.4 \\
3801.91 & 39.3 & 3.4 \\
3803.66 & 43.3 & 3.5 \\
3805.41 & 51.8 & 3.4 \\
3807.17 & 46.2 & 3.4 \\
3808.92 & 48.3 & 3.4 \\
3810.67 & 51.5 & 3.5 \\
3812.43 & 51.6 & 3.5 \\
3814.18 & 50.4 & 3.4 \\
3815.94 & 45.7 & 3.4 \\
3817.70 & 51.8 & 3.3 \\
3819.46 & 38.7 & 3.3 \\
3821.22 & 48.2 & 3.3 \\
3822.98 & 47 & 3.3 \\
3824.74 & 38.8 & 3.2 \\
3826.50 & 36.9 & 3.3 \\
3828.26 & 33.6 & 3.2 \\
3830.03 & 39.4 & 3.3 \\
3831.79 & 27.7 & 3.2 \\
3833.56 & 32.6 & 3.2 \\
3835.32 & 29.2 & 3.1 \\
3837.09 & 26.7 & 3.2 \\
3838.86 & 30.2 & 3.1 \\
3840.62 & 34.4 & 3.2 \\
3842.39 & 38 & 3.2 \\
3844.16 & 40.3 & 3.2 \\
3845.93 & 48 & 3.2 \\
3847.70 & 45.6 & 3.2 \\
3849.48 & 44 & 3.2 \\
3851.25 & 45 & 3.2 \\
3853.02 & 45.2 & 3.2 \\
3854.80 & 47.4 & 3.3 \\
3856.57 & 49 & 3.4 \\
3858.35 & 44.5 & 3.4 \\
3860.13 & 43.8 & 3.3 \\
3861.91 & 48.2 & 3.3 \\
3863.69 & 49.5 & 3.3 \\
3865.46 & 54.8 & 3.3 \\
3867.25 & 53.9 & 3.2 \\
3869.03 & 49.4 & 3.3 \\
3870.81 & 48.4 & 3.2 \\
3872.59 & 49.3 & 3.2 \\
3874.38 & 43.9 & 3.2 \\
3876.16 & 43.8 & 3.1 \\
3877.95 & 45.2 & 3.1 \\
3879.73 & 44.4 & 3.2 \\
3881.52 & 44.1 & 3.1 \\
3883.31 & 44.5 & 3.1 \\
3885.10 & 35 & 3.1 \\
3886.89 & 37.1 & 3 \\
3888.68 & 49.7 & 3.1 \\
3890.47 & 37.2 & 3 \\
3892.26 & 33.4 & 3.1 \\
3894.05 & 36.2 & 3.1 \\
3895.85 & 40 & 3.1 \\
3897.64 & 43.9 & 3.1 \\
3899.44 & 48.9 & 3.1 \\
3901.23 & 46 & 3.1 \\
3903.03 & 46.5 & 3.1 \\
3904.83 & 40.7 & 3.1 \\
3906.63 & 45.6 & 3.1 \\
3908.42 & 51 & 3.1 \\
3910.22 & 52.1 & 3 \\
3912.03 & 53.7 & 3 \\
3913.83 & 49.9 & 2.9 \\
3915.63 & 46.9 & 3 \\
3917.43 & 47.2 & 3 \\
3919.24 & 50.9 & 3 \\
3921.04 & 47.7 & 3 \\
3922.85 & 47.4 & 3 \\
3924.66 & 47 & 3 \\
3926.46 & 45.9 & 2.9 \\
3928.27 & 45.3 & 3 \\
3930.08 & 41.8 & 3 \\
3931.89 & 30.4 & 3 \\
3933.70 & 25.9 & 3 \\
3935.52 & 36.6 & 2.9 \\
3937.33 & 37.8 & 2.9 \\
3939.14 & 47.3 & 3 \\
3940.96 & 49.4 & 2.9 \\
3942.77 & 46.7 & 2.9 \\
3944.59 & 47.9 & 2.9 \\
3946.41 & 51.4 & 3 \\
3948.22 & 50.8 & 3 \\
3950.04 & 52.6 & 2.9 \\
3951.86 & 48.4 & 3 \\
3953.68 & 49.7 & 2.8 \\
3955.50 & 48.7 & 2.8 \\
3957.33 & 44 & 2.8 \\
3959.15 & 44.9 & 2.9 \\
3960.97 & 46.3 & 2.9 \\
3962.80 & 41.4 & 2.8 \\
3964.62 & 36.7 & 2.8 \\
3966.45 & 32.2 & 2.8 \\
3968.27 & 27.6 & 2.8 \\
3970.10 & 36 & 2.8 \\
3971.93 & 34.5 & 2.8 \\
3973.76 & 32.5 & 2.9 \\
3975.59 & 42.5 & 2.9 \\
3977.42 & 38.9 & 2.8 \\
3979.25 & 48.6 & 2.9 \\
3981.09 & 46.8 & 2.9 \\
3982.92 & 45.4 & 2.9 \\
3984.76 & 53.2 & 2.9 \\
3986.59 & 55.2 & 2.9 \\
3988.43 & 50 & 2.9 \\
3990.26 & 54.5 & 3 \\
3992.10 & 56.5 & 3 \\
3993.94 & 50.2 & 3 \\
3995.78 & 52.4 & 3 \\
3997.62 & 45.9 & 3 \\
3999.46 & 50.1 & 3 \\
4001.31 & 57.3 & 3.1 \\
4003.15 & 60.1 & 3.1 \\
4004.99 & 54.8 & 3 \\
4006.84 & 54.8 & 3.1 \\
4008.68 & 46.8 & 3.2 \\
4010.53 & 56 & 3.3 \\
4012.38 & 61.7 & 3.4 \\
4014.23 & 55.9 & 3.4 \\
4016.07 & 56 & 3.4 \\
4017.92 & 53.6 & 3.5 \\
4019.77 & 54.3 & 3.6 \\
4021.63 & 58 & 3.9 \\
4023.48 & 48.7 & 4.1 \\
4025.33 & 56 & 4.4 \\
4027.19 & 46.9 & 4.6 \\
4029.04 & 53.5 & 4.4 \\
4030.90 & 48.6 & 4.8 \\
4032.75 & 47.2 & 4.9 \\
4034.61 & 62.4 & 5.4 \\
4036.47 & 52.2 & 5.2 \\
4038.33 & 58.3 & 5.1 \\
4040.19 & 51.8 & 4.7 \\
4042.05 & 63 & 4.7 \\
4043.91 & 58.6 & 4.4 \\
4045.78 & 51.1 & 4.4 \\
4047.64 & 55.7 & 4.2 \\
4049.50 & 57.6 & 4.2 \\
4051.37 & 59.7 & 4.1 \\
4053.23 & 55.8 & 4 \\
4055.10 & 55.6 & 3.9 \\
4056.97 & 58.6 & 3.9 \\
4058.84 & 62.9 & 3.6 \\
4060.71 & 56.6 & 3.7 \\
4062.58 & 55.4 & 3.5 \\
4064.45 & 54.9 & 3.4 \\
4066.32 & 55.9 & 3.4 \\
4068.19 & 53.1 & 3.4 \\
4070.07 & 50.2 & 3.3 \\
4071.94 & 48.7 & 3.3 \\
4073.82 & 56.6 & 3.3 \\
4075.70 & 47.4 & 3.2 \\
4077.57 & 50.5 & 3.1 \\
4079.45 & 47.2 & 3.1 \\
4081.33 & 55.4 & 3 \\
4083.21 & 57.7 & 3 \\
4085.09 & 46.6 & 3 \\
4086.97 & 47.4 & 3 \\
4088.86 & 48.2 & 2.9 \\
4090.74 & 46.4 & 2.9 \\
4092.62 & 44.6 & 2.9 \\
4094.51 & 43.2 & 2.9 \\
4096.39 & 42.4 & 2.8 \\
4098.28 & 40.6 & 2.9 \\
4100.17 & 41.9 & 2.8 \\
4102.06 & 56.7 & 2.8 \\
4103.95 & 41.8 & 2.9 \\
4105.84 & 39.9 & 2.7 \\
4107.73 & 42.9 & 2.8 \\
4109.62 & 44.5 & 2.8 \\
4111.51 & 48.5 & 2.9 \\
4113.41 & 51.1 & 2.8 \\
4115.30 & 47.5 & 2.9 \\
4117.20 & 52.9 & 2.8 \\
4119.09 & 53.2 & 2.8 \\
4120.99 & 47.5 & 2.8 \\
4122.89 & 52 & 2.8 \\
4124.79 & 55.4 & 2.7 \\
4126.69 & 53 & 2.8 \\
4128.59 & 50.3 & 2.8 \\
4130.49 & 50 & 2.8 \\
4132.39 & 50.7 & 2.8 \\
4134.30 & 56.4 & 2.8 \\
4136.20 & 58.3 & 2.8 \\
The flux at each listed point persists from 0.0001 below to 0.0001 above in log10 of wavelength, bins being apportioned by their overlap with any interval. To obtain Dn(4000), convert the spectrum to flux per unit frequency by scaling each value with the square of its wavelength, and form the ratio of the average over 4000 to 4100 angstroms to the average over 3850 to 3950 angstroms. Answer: 1.27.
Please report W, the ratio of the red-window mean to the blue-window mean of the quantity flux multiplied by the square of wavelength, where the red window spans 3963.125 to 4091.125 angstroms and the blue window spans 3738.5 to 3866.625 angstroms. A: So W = 1.4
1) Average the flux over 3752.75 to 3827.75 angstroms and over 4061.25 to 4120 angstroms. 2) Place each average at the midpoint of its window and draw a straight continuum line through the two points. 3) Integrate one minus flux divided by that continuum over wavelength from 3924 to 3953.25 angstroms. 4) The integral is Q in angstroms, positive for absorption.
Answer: 0.9 angstroms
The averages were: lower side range 42.1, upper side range 48.9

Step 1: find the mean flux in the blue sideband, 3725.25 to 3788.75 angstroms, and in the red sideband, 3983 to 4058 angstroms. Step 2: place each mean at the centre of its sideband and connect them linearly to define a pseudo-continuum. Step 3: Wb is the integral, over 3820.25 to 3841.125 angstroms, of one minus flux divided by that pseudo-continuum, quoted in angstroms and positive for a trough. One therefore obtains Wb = 5.3 angstroms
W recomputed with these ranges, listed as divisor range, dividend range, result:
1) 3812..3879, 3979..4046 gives 1.35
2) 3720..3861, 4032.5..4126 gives 1.39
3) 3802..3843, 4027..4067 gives 1.53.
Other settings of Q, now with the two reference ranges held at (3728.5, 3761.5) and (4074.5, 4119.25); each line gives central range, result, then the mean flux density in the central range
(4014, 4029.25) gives -2.6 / 53.6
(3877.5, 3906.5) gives 0.7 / 42.1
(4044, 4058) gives -3.0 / 56.5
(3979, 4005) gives -3.9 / 52.1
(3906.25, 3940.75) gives -0.8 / 44.8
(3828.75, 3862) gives 2.0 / 39.7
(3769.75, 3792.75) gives -0.5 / 41.8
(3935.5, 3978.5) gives 1.6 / 42.8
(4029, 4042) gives -2.2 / 54.1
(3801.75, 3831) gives -2.3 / 44.9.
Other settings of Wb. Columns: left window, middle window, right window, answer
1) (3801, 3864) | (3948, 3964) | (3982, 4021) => 1.1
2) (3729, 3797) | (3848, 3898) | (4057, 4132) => -1.8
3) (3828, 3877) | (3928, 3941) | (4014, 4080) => 2.5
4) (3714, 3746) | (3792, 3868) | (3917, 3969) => 7.9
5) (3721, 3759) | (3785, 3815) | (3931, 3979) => 2.1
